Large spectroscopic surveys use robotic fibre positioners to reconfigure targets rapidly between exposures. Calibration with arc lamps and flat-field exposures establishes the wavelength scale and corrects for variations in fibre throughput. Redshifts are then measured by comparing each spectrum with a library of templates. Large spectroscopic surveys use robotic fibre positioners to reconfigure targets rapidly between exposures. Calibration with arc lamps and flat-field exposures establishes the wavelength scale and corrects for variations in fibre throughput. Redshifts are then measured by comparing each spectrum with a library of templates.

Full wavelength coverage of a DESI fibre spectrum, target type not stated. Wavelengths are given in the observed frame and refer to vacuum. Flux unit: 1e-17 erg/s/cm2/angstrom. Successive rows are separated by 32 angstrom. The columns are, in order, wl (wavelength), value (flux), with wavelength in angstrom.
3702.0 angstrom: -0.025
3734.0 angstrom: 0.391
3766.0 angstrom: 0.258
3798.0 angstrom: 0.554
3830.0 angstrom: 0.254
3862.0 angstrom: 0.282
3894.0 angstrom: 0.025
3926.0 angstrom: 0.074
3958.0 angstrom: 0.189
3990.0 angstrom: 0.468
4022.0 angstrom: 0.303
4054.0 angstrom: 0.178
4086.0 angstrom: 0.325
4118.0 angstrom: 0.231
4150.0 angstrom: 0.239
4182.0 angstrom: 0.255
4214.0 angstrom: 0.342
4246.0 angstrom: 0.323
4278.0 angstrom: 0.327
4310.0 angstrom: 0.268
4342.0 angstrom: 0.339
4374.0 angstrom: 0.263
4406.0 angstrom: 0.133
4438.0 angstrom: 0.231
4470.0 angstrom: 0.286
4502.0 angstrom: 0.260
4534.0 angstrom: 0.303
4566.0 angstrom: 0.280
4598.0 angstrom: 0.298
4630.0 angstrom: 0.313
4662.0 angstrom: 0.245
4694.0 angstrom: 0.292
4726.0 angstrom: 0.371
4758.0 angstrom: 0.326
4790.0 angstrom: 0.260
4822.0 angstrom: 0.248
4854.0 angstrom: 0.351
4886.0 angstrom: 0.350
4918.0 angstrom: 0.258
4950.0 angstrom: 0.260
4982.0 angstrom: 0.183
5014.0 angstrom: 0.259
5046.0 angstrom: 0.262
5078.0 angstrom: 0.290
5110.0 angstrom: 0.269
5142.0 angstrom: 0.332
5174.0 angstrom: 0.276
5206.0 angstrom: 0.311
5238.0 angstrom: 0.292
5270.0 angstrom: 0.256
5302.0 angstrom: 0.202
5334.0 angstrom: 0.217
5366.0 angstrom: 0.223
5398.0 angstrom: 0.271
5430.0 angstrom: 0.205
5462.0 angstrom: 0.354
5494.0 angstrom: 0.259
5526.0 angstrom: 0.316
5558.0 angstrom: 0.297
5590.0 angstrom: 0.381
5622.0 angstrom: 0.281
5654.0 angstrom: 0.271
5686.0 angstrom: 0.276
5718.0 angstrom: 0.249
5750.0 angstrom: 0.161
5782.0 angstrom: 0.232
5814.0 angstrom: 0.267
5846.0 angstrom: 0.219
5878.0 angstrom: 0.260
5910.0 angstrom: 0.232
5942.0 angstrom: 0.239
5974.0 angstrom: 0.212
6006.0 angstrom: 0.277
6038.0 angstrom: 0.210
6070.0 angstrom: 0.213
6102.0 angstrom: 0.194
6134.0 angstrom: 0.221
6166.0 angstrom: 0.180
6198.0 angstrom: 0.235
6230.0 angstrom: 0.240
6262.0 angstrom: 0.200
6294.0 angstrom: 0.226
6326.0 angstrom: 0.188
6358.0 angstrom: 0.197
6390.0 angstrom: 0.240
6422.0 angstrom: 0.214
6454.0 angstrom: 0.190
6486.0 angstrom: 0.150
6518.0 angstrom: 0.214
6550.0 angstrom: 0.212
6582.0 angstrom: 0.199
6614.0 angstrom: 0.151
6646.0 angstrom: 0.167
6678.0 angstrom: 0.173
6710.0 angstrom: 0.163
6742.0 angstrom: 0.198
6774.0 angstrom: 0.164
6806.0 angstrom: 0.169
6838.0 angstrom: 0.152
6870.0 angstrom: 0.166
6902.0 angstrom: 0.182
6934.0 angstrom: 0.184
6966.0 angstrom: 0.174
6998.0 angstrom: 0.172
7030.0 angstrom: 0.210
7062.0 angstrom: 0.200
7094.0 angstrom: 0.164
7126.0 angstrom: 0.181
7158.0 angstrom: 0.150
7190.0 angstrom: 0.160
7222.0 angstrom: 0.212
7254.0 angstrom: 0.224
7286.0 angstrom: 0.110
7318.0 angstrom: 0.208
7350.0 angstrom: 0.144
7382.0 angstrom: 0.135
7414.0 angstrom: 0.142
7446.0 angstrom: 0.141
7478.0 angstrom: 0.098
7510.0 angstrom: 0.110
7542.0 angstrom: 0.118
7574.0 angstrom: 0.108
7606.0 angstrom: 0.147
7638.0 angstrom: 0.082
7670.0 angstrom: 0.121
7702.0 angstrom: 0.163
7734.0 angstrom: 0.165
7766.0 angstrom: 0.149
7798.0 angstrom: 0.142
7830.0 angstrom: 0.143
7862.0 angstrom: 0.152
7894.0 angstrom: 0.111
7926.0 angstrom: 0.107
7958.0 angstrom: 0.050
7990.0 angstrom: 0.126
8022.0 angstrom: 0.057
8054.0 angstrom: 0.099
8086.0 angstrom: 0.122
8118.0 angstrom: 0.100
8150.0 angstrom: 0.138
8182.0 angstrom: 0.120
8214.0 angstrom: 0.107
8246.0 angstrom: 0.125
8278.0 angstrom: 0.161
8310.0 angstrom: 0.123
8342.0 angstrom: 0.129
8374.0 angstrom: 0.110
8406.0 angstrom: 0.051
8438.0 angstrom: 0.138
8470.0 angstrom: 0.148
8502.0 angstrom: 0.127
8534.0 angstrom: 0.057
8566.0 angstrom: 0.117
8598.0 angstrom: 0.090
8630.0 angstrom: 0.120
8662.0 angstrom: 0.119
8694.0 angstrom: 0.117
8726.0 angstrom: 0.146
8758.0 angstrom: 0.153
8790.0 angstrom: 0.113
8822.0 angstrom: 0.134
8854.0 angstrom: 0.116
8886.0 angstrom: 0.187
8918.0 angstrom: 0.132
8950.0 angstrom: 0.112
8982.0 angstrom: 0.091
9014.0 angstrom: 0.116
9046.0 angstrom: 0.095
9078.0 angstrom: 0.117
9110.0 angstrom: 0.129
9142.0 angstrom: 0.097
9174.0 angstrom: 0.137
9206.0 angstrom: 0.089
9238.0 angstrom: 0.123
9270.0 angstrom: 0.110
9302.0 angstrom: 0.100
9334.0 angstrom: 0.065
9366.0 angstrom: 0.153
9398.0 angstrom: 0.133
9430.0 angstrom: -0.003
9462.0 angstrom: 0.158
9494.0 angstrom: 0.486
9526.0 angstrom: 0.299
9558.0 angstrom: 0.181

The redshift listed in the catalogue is 1.55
